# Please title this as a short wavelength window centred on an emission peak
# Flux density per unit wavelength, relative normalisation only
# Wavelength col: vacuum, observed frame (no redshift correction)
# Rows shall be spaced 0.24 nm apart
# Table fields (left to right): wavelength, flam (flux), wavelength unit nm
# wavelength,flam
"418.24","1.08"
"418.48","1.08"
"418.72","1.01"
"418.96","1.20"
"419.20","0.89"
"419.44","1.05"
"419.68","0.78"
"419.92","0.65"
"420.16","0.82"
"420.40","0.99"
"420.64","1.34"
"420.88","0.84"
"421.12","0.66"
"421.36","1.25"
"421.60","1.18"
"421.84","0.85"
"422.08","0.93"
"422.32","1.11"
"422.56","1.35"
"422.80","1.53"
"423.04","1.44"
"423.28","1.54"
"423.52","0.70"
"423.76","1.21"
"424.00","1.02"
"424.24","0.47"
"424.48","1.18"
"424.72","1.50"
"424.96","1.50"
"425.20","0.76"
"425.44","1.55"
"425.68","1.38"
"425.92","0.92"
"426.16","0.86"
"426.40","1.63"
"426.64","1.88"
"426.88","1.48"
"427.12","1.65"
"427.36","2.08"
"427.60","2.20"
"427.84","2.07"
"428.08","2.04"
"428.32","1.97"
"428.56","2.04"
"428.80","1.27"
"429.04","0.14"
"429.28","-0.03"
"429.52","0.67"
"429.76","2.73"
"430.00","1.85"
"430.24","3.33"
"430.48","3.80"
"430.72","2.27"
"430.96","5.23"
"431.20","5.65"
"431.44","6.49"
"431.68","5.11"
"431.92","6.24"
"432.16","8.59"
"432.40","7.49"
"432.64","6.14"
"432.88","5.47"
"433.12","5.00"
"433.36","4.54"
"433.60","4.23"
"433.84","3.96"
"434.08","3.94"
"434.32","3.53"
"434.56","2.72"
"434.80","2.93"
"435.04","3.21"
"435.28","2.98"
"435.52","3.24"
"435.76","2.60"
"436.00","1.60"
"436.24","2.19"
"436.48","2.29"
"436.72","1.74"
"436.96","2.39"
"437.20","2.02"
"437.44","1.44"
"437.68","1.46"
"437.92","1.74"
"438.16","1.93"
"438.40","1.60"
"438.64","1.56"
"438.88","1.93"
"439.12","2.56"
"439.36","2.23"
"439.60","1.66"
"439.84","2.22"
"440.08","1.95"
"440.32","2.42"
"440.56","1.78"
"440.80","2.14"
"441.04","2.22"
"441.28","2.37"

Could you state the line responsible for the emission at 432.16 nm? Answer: Lyman alpha 1216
